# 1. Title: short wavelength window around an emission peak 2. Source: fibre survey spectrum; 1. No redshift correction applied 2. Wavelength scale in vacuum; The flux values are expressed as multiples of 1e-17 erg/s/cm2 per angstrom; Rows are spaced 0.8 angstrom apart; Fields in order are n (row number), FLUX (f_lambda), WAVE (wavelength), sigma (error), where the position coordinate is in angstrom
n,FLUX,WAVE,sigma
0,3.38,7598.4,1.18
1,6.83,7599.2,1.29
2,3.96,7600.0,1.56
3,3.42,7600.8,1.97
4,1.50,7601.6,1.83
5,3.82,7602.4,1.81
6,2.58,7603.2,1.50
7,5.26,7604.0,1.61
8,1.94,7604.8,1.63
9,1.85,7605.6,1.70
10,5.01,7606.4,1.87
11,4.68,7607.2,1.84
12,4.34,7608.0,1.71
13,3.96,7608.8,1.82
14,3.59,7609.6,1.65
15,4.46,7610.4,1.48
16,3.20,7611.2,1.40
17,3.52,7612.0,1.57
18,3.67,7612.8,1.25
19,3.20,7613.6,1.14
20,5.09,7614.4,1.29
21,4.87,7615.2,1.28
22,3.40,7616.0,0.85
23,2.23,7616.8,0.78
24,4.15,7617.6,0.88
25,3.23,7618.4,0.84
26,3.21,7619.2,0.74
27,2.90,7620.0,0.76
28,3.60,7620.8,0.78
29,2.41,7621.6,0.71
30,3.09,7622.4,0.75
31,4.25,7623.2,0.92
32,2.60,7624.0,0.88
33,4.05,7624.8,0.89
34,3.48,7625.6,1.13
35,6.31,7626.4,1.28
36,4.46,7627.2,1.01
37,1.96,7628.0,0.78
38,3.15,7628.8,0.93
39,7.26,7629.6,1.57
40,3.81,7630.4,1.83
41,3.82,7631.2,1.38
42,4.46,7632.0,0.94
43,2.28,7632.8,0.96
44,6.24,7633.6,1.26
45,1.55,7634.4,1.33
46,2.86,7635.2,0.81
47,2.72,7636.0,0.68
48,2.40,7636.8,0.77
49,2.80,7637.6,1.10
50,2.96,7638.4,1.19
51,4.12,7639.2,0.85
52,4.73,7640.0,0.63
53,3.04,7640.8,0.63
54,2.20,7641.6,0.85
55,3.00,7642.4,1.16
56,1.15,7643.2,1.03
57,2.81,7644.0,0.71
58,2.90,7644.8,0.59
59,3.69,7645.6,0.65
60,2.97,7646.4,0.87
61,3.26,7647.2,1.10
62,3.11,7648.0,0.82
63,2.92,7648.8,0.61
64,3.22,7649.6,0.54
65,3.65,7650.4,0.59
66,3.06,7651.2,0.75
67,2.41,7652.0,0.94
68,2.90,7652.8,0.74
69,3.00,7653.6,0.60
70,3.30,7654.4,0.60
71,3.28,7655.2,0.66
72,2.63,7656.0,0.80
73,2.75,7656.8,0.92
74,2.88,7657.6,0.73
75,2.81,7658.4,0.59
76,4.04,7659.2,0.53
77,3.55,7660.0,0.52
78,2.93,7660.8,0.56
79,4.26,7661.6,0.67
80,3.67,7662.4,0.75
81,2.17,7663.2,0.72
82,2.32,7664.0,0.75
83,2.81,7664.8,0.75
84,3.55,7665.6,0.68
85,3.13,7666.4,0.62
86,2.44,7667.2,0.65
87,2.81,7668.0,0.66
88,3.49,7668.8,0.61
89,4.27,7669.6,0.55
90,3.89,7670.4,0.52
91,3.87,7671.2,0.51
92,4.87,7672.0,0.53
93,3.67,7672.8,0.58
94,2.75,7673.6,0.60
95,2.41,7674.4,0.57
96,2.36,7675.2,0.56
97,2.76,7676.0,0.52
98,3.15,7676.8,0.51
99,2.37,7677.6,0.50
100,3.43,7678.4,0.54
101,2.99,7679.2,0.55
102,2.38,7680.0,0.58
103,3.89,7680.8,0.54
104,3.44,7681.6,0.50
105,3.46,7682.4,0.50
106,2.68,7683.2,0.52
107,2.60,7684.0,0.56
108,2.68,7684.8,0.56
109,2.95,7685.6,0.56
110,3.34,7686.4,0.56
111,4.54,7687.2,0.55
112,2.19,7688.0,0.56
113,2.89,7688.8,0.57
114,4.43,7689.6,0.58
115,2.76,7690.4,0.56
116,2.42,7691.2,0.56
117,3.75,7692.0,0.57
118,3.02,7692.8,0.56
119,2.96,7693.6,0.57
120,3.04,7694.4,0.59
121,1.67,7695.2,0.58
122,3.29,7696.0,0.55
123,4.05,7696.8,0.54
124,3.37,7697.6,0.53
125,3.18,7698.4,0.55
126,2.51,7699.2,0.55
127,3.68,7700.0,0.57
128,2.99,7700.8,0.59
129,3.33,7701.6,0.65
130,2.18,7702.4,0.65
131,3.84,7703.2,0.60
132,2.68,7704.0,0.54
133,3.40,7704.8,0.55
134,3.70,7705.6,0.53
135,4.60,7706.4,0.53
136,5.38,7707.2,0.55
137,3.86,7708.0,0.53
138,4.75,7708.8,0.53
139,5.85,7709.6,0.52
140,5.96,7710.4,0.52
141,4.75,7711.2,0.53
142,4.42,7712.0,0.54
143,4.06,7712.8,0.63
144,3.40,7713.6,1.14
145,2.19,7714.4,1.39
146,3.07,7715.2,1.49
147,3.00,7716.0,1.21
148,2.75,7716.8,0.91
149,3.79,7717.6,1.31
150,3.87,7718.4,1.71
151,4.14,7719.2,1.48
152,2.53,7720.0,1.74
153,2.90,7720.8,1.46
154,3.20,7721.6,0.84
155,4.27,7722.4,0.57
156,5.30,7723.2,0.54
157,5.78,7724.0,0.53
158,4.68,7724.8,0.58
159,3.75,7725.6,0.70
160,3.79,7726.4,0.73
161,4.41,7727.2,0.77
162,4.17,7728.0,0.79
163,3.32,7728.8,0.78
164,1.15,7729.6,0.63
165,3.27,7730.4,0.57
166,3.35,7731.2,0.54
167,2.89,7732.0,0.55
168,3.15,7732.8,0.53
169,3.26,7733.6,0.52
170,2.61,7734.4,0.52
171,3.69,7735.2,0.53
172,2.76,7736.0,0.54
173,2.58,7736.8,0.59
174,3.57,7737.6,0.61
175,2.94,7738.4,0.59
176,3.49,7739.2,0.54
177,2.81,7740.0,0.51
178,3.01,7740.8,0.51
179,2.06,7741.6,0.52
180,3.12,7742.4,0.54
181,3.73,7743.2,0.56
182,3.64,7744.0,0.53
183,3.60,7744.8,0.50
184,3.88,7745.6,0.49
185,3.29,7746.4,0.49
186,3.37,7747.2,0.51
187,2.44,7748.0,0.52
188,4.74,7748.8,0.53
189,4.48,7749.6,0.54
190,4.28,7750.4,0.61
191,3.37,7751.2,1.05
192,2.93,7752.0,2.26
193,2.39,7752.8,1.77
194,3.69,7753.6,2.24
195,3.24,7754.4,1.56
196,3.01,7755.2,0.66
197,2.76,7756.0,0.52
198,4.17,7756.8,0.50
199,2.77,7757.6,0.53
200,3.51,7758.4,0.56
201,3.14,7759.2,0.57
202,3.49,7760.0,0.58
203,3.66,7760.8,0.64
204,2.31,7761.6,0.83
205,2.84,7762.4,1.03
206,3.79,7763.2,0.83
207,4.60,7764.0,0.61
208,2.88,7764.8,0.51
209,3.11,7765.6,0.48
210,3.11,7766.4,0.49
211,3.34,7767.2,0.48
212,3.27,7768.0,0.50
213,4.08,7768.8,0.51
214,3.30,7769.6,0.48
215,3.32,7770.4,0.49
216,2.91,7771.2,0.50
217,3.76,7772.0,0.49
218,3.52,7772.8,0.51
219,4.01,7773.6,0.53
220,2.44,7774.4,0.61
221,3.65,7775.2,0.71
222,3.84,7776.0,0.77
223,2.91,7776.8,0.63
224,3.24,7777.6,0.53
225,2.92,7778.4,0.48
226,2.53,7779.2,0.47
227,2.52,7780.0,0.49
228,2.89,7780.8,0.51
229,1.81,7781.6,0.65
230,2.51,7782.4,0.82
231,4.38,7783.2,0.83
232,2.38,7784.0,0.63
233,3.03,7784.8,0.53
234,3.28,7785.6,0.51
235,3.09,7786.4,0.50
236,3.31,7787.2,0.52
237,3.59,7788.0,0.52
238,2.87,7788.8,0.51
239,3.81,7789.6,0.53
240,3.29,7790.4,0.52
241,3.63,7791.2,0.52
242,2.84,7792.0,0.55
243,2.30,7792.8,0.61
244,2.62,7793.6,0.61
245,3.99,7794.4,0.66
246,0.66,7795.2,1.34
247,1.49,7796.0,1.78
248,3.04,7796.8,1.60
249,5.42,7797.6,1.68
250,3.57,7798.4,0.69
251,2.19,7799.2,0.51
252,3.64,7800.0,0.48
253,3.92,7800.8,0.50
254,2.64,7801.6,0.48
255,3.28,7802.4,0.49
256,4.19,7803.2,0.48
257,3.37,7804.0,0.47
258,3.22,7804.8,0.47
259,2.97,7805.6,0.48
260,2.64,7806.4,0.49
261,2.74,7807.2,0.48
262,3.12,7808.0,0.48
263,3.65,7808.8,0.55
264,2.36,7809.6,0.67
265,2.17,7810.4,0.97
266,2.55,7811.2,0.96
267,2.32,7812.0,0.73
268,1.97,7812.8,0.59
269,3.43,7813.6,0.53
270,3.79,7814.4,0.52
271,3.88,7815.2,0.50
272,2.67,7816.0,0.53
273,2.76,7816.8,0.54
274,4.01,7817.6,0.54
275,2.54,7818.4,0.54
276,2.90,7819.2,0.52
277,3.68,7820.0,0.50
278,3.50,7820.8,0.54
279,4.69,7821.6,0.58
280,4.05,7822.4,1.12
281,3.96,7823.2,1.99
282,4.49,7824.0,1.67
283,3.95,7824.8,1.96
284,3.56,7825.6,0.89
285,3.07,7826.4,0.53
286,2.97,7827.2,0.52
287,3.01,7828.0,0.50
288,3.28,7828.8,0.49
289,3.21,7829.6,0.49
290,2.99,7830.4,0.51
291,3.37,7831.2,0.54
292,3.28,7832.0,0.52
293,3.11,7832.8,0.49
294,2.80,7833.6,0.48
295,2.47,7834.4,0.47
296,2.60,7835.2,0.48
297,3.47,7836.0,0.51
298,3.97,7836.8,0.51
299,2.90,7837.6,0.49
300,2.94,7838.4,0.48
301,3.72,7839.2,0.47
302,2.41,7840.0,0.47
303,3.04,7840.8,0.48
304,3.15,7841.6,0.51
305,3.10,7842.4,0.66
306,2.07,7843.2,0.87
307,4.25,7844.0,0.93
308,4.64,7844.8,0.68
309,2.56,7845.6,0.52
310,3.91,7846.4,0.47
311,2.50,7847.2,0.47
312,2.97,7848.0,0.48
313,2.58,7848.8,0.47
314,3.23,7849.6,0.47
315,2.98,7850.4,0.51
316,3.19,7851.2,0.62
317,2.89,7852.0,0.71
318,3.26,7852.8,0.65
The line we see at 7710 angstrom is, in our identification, [S II] 6716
